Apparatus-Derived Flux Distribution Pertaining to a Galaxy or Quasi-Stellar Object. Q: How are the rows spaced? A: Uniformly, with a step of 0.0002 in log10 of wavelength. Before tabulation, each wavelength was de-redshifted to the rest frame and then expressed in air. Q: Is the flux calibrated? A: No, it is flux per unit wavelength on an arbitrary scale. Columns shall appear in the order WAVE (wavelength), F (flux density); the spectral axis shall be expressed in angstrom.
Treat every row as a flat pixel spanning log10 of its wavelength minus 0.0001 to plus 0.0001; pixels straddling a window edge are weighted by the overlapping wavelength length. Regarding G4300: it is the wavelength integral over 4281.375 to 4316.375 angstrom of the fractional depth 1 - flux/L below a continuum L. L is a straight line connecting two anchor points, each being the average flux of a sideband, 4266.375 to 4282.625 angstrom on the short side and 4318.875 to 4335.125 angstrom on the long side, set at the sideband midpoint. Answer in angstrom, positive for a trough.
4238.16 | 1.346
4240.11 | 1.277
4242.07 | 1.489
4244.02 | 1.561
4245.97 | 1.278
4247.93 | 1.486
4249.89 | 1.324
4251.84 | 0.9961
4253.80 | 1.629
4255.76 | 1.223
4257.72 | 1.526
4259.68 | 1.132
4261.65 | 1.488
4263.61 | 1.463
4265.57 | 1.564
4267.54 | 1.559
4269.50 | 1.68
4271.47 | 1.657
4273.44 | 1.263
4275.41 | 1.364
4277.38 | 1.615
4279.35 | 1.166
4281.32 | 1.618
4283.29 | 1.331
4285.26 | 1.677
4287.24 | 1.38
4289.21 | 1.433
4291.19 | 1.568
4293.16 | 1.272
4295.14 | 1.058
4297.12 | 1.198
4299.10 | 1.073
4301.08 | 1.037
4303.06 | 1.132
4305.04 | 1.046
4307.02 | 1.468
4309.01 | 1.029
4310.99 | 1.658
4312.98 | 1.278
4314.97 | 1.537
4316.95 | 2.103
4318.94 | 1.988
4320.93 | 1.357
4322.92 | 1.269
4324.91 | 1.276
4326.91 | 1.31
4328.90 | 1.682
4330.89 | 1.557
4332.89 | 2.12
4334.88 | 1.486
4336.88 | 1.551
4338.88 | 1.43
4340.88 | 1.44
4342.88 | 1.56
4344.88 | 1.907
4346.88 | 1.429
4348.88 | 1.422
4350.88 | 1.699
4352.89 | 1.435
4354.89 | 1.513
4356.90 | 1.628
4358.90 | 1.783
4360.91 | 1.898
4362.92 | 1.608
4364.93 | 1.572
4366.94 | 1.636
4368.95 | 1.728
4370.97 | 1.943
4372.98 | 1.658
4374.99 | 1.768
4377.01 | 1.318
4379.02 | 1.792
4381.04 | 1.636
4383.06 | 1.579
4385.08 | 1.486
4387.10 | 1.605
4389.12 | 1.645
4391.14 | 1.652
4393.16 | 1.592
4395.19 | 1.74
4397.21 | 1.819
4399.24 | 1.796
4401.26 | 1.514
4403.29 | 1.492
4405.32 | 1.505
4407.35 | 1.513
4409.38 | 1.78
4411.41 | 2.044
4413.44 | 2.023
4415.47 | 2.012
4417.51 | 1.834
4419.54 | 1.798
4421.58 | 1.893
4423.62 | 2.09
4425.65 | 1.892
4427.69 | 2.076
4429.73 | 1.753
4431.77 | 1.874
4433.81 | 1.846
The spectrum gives 4.38 angstrom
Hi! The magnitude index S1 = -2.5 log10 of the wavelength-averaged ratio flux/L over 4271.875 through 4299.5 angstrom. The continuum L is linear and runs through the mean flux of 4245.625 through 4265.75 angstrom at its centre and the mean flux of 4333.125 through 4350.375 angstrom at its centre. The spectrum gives 0.049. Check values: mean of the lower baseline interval 1.37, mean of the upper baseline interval 1.56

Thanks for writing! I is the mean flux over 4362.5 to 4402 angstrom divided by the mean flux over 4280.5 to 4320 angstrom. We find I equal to 1.2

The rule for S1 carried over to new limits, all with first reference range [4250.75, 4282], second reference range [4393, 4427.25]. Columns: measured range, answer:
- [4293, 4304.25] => 0.33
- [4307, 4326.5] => 0.05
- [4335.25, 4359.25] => 0.05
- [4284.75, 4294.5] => 0.04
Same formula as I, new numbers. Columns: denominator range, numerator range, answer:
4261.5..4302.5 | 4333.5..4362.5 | 1.14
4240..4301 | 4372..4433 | 1.25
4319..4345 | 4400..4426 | 1.17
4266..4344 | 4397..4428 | 1.26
